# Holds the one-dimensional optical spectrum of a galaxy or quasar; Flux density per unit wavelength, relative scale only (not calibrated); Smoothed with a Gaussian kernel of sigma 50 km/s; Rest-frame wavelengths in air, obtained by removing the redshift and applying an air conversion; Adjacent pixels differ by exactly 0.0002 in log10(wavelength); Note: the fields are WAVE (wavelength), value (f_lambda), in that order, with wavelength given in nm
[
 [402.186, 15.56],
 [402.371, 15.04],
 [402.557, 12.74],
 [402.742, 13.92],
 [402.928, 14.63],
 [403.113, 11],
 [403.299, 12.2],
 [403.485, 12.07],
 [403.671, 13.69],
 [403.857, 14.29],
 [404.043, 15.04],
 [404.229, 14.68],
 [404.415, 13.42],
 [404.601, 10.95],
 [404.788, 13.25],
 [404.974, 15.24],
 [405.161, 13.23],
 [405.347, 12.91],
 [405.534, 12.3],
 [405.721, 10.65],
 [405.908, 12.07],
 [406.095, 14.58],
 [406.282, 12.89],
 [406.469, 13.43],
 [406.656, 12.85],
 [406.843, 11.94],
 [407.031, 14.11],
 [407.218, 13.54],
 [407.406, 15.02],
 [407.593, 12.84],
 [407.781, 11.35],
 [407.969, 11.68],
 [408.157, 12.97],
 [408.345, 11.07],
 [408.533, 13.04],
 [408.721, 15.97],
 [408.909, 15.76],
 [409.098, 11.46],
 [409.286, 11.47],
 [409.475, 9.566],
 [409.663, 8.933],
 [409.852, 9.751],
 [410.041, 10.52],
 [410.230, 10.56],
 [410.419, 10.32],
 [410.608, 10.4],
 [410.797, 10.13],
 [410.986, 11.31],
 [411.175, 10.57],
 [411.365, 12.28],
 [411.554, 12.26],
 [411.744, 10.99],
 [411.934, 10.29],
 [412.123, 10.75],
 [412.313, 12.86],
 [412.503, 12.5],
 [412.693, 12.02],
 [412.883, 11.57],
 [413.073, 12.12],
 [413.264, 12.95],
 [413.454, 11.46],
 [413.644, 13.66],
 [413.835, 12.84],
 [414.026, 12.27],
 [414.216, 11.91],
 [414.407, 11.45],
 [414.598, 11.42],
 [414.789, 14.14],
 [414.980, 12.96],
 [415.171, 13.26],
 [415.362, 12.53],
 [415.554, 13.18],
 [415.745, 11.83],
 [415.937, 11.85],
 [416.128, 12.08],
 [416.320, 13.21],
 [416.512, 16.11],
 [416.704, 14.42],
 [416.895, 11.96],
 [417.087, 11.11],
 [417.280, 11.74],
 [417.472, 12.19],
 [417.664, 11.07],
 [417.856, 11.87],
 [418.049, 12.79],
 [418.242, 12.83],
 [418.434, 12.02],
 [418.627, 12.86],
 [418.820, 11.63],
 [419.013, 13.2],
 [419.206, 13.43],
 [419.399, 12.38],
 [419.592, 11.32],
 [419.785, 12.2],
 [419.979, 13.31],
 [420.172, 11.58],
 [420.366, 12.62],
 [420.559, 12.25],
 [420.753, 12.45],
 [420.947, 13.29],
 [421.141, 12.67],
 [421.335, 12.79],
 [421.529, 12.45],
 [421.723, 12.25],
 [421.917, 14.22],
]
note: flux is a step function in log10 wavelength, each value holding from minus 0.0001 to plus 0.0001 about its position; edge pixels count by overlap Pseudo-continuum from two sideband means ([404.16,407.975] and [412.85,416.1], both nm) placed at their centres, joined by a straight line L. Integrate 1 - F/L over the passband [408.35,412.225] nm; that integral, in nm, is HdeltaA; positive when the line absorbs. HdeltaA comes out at 0.433 nm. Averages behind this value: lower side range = 13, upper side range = 12.4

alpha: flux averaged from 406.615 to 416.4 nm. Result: 12.1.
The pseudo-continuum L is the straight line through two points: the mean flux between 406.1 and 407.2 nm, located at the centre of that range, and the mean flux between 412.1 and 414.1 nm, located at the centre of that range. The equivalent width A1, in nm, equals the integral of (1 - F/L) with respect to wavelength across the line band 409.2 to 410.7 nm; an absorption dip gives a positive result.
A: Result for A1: 0.30 nm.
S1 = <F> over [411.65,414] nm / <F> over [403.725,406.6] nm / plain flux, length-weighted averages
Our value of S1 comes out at 0.91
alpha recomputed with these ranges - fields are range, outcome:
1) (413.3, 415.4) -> 12.6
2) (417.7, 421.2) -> 12.5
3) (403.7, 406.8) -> 13.2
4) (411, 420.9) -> 12.3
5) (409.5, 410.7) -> 10.1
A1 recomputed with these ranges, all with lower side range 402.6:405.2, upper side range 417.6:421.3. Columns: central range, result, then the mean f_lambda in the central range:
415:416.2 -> 0.016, 12.5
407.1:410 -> 0.184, 12.3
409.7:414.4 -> 0.510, 11.5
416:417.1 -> -0.057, 13.3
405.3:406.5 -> 0.056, 12.6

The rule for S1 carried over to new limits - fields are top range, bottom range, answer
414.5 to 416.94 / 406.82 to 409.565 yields 1.02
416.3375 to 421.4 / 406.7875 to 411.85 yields 1.06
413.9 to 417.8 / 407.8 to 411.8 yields 1.09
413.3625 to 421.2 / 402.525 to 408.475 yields 0.96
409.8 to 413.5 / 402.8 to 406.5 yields 0.86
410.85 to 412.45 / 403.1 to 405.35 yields 0.86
